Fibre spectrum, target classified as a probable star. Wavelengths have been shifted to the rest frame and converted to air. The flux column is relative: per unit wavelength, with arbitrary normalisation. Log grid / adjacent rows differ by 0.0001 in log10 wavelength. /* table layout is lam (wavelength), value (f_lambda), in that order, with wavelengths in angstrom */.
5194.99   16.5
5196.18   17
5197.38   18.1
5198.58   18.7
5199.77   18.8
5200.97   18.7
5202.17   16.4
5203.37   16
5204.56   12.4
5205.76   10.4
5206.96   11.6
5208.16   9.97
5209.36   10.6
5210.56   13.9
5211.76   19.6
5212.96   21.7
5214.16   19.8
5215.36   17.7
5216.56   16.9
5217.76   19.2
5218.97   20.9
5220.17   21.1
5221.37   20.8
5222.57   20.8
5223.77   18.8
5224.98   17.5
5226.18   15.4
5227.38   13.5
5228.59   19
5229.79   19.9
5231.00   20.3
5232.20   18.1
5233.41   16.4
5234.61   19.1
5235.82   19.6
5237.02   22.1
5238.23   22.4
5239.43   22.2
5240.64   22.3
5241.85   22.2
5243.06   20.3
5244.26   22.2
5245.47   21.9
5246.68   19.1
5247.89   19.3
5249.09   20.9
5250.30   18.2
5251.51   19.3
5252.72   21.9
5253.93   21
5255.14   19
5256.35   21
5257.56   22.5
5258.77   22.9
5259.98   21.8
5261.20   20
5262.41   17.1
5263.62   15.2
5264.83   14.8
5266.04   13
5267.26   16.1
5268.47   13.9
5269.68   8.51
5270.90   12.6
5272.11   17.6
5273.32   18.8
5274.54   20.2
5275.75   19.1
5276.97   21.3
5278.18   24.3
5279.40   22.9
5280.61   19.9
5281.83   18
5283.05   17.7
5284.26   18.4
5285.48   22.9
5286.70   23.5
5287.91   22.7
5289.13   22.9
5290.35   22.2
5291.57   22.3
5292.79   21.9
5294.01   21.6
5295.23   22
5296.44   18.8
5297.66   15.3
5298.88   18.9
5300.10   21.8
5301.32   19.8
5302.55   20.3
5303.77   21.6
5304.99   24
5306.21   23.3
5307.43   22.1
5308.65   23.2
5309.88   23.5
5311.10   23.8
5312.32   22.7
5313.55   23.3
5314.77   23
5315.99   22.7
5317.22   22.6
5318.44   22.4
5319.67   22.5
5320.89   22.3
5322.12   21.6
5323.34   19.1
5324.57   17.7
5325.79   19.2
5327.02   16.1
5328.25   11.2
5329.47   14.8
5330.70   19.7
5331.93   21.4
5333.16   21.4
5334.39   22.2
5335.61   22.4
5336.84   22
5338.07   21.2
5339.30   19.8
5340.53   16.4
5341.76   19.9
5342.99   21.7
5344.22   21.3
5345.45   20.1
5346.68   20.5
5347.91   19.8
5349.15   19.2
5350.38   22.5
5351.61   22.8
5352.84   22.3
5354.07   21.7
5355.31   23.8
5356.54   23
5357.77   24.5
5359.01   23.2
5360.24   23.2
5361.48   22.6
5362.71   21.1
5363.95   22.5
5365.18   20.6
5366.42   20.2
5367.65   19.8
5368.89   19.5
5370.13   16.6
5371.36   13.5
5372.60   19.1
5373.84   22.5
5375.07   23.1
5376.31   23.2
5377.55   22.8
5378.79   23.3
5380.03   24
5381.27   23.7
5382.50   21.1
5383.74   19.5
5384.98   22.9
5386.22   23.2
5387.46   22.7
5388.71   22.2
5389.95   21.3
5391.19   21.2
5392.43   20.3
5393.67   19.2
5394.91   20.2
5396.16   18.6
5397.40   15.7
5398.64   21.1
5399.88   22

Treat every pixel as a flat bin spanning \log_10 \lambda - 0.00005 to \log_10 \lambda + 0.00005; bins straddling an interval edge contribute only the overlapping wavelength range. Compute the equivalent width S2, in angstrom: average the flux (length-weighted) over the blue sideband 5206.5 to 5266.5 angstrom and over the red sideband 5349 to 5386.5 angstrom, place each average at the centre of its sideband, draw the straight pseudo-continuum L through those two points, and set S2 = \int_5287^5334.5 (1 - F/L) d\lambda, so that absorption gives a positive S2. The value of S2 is -1.2 angstrom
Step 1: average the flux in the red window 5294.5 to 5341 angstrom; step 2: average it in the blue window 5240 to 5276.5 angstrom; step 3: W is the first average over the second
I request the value 1.10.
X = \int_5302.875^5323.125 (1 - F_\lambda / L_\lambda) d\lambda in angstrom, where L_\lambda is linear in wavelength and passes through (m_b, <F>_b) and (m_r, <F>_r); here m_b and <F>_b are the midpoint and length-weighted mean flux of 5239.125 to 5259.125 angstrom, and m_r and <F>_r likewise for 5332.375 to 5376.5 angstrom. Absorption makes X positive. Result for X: -1.61 angstrom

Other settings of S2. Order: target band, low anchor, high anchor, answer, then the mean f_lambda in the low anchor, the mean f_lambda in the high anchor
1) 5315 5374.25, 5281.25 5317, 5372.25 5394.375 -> 3.34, 21.5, 22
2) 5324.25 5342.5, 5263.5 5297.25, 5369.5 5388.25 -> 1.15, 19.1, 21.4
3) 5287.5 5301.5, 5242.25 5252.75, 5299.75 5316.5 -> 0.73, 20.3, 22.5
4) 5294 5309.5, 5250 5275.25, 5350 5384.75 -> -1.37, 17.9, 21.6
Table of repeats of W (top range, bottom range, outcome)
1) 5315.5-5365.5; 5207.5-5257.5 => 1.09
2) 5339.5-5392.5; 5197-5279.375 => 1.16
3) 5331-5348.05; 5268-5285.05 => 1.14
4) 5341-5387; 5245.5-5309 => 1.09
